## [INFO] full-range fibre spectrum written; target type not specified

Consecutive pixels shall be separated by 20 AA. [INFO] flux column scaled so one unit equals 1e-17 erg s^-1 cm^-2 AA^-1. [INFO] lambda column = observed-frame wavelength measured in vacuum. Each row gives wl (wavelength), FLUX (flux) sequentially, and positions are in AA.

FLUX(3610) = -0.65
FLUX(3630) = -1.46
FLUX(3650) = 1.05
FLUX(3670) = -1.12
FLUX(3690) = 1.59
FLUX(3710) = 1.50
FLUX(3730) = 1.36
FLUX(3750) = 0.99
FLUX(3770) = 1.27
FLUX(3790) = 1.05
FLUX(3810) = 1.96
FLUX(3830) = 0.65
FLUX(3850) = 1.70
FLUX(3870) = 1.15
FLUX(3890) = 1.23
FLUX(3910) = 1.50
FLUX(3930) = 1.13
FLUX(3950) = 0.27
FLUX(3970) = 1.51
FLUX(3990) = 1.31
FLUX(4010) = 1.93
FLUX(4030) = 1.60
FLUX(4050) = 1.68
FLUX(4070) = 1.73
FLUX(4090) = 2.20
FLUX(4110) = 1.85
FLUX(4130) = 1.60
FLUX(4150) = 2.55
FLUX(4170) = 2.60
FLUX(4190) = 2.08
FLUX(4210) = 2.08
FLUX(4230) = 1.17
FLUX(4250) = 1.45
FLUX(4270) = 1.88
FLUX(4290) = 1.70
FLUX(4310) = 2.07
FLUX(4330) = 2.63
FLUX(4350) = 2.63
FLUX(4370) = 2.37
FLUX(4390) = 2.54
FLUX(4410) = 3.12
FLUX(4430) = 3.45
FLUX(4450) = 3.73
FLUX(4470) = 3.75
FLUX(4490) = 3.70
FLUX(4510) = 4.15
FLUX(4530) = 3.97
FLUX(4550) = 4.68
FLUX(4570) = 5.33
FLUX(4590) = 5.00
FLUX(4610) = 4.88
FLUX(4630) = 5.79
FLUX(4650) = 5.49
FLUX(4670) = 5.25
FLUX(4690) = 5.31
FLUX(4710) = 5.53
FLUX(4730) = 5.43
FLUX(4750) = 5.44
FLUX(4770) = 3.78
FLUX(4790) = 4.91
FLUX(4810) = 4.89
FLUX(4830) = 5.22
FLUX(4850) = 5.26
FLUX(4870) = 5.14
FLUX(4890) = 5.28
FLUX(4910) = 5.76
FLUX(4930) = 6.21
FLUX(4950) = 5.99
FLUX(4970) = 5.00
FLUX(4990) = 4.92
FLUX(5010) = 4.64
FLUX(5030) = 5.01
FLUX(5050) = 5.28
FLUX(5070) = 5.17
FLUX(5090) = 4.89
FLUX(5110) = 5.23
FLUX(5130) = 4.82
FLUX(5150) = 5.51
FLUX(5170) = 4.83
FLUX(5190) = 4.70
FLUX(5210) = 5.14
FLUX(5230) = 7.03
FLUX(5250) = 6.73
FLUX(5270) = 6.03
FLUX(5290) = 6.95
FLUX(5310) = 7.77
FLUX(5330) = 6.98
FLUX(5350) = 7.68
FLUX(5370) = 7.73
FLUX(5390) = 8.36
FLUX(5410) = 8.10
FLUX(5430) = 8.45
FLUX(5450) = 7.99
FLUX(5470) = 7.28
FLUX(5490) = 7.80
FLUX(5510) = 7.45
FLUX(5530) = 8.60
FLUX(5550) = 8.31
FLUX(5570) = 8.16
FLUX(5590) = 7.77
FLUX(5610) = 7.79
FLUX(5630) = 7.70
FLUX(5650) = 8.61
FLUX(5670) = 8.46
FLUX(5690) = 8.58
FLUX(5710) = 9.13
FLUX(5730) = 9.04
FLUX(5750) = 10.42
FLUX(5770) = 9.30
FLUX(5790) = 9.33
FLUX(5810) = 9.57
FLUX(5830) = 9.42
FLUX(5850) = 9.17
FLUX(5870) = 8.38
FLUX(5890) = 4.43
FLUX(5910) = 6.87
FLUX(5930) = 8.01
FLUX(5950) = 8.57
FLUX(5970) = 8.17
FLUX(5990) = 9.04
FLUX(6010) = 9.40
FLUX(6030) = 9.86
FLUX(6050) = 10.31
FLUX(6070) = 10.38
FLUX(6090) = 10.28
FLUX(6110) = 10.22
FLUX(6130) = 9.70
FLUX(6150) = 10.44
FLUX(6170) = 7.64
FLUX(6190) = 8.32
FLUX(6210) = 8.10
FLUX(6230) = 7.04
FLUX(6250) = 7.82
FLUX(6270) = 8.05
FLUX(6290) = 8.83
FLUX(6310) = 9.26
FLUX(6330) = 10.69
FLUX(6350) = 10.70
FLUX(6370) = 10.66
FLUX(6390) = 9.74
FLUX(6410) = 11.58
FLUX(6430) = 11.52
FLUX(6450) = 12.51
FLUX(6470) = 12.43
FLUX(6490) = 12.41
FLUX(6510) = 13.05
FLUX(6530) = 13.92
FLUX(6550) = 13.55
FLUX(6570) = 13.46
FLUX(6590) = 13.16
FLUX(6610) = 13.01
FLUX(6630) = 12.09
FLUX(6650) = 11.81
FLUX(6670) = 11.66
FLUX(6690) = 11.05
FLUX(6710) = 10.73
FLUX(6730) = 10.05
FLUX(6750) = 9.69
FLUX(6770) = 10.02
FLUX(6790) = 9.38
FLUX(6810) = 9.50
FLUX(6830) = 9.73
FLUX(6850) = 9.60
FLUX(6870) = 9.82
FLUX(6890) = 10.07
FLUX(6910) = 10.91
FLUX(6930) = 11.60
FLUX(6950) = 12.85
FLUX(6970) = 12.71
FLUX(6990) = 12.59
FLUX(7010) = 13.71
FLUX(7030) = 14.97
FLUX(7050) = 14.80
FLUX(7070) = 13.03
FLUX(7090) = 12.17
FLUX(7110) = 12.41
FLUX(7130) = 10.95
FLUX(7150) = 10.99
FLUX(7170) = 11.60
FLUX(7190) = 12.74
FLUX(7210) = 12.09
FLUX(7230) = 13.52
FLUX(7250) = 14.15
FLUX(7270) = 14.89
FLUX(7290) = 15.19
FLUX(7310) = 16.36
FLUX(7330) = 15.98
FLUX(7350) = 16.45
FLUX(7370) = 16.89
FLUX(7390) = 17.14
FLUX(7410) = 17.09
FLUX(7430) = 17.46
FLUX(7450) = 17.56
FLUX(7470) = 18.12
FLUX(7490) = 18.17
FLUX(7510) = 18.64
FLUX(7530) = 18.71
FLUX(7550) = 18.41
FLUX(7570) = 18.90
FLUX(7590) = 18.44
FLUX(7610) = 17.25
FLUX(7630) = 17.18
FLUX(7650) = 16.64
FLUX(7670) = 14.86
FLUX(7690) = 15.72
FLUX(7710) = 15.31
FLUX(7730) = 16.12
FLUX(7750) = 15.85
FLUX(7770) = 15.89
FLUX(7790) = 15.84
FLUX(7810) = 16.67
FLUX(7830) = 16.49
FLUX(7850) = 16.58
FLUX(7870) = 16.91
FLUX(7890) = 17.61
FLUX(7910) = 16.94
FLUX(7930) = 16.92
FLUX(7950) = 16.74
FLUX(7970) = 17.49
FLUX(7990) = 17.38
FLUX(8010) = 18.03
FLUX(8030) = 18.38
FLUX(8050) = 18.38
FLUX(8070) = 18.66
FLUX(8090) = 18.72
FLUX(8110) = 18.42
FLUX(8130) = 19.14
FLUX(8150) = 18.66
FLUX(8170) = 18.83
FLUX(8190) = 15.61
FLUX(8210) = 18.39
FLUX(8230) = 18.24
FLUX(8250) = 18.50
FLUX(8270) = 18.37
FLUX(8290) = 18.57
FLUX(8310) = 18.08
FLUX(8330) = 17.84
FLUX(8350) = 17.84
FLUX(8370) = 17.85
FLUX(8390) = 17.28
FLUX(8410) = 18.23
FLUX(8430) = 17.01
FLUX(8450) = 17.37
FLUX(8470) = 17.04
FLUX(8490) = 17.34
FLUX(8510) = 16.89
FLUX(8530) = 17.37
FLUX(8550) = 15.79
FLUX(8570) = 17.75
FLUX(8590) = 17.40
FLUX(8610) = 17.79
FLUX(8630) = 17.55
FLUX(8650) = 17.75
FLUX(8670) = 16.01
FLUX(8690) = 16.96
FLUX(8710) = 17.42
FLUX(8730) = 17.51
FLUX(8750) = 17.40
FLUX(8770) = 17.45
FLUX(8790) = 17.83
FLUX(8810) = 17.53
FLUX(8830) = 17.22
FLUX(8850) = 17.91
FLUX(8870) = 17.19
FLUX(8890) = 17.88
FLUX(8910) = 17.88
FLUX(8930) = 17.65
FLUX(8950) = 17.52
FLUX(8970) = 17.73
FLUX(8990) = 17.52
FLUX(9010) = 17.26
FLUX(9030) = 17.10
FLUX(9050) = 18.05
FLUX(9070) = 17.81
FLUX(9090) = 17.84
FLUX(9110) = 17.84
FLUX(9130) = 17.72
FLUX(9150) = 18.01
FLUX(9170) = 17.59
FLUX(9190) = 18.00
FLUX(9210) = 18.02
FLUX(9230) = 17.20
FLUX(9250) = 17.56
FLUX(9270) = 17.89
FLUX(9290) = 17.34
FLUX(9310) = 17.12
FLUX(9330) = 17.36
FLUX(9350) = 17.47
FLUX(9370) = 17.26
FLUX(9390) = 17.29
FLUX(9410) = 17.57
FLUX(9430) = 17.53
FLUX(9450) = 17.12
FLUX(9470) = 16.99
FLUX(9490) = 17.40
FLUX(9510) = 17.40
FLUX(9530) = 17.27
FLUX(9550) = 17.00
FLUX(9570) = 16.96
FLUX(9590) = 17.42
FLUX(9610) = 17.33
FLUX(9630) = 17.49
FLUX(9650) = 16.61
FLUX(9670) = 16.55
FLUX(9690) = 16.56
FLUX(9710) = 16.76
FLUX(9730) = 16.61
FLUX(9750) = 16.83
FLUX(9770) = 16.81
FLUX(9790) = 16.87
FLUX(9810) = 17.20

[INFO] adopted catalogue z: 0.000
